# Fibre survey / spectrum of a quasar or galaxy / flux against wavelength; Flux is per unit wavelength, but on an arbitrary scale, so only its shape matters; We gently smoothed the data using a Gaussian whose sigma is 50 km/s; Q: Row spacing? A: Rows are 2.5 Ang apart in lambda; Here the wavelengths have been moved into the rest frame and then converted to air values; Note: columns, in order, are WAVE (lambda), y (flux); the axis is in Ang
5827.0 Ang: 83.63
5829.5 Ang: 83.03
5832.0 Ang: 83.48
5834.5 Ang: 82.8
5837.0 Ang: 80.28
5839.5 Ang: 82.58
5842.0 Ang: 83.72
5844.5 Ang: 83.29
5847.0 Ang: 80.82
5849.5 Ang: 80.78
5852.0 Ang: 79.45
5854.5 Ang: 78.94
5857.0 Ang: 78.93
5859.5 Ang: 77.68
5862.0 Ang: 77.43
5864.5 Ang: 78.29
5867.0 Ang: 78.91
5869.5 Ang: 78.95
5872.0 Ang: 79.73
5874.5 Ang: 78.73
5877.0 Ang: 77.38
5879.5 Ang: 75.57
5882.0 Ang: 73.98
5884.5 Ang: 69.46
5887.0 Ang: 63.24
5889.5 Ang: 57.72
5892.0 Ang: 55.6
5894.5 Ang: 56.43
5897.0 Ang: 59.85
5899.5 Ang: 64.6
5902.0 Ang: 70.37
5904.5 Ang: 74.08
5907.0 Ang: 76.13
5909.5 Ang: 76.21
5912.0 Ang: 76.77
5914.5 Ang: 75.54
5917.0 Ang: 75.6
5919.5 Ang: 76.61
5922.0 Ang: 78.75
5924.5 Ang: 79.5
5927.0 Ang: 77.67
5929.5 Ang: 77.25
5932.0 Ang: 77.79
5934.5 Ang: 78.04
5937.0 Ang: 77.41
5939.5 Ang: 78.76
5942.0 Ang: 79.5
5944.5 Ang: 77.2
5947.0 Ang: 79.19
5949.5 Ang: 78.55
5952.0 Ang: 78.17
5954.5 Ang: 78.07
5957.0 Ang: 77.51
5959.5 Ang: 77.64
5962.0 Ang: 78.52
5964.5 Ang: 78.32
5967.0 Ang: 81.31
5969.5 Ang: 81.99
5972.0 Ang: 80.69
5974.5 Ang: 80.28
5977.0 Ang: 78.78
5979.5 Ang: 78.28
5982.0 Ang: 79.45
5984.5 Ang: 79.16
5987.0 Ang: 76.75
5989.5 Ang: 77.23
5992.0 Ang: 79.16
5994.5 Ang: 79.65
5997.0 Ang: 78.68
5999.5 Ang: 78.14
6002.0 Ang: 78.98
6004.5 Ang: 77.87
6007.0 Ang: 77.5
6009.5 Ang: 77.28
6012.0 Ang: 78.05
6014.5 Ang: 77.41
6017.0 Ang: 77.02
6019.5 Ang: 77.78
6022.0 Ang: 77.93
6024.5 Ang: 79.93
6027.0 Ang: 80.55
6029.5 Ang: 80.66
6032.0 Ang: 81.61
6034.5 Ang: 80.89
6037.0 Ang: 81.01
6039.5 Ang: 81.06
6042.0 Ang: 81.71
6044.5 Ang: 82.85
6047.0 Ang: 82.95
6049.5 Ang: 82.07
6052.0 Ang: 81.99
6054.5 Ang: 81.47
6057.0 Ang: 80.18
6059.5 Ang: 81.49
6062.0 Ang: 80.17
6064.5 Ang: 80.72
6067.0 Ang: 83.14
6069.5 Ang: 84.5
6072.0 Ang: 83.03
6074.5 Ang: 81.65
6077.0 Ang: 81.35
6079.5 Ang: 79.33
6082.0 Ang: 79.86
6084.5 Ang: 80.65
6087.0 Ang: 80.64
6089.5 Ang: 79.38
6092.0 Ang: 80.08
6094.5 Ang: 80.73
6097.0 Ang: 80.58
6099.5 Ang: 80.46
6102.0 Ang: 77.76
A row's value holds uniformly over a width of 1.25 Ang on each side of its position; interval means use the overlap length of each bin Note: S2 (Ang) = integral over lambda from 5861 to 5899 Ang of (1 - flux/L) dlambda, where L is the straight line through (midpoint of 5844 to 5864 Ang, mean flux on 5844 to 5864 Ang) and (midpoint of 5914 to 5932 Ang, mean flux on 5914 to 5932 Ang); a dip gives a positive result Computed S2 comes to 3.9 Ang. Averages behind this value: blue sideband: 79.5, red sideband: 77.4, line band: 70.6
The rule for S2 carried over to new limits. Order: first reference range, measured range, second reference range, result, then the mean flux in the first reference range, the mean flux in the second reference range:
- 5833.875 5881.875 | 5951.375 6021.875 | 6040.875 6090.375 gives 1.9 Ang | 79.5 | 81.5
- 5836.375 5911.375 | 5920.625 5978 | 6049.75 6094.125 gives -1.4 Ang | 74.3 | 81.2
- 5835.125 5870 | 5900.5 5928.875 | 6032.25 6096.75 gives 1.6 Ang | 80.1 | 81.3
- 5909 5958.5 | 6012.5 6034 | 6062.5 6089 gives 0.2 Ang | 77.7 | 81.4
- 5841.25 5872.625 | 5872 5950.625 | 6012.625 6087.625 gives 6.5 Ang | 79.7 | 80.8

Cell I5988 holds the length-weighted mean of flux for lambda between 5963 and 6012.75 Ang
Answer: 78.9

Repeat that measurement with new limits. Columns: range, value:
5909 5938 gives 77.3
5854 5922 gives 72.7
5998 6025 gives 77.9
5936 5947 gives 78.3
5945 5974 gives 79.1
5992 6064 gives 79.9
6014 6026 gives 78.1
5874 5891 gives 70.3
